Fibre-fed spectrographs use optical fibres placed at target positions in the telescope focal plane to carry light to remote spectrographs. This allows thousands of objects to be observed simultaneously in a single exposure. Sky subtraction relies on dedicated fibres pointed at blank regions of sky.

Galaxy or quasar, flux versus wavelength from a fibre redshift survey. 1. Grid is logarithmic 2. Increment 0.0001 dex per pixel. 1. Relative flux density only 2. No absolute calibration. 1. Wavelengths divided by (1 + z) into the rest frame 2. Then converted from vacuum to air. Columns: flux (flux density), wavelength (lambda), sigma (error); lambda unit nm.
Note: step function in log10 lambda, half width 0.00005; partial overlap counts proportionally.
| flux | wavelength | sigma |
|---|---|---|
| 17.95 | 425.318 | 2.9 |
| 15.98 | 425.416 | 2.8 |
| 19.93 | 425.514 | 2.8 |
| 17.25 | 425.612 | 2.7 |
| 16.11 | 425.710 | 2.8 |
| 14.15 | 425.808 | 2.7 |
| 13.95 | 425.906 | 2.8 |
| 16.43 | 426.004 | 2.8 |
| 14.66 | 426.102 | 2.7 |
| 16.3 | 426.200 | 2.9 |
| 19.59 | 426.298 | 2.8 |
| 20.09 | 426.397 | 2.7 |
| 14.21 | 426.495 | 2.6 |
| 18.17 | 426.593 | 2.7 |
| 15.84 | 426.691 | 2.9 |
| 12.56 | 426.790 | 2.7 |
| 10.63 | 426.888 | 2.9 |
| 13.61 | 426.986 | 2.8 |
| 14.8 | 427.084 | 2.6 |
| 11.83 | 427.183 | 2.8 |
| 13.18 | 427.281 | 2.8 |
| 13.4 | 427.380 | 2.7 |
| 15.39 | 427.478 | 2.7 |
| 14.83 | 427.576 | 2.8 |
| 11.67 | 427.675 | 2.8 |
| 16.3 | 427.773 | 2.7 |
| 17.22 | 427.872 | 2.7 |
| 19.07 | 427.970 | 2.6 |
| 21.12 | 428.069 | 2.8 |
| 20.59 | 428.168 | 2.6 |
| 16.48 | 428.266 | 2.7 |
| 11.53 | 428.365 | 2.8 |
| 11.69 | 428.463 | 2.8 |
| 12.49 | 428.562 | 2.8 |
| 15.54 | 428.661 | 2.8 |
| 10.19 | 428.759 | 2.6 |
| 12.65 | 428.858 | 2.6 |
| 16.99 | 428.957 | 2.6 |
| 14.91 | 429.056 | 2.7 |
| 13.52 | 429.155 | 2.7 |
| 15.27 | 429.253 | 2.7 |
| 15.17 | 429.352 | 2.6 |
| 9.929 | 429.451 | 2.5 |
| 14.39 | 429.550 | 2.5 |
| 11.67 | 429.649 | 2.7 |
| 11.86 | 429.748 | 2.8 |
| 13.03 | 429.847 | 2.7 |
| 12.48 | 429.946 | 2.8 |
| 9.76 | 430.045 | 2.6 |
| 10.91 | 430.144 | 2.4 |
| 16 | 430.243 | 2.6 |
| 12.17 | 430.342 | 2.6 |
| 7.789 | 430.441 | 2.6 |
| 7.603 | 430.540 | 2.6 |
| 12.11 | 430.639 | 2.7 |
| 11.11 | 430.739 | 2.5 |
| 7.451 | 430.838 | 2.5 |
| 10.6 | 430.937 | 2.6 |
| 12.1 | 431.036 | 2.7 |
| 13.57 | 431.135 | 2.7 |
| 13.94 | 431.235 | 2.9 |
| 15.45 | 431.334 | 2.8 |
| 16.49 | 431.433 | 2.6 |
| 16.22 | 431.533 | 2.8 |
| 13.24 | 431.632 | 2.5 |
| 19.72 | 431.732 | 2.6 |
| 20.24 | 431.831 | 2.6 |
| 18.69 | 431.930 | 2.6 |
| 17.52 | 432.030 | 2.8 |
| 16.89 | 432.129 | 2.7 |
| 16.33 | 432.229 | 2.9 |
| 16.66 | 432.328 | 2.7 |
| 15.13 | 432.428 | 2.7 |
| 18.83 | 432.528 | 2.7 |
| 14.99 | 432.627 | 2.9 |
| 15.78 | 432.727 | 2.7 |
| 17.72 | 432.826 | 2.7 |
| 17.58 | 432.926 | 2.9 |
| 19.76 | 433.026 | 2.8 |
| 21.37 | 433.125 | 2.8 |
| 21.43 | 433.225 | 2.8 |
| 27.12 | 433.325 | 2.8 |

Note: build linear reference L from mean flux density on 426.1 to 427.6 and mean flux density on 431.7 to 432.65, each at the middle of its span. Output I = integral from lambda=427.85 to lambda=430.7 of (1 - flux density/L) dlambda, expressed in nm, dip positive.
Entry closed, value 0.45 nm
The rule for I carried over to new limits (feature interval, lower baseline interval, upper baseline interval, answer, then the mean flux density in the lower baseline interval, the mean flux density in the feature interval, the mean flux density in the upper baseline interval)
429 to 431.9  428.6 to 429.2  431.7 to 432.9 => 0.45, 13.9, 13.1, 17.4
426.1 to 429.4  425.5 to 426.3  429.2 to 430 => -0.12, 16.2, 15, 13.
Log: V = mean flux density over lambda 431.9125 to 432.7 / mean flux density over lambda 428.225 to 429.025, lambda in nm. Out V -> 1.2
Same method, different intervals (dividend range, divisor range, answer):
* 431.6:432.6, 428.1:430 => 1.26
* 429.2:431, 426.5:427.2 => 0.83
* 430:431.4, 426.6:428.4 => 0.76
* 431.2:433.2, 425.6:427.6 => 1.14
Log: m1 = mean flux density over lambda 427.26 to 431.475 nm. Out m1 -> 13.5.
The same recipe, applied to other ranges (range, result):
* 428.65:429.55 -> 13.8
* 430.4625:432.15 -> 14.1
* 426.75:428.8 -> 14.5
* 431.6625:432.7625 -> 17.3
